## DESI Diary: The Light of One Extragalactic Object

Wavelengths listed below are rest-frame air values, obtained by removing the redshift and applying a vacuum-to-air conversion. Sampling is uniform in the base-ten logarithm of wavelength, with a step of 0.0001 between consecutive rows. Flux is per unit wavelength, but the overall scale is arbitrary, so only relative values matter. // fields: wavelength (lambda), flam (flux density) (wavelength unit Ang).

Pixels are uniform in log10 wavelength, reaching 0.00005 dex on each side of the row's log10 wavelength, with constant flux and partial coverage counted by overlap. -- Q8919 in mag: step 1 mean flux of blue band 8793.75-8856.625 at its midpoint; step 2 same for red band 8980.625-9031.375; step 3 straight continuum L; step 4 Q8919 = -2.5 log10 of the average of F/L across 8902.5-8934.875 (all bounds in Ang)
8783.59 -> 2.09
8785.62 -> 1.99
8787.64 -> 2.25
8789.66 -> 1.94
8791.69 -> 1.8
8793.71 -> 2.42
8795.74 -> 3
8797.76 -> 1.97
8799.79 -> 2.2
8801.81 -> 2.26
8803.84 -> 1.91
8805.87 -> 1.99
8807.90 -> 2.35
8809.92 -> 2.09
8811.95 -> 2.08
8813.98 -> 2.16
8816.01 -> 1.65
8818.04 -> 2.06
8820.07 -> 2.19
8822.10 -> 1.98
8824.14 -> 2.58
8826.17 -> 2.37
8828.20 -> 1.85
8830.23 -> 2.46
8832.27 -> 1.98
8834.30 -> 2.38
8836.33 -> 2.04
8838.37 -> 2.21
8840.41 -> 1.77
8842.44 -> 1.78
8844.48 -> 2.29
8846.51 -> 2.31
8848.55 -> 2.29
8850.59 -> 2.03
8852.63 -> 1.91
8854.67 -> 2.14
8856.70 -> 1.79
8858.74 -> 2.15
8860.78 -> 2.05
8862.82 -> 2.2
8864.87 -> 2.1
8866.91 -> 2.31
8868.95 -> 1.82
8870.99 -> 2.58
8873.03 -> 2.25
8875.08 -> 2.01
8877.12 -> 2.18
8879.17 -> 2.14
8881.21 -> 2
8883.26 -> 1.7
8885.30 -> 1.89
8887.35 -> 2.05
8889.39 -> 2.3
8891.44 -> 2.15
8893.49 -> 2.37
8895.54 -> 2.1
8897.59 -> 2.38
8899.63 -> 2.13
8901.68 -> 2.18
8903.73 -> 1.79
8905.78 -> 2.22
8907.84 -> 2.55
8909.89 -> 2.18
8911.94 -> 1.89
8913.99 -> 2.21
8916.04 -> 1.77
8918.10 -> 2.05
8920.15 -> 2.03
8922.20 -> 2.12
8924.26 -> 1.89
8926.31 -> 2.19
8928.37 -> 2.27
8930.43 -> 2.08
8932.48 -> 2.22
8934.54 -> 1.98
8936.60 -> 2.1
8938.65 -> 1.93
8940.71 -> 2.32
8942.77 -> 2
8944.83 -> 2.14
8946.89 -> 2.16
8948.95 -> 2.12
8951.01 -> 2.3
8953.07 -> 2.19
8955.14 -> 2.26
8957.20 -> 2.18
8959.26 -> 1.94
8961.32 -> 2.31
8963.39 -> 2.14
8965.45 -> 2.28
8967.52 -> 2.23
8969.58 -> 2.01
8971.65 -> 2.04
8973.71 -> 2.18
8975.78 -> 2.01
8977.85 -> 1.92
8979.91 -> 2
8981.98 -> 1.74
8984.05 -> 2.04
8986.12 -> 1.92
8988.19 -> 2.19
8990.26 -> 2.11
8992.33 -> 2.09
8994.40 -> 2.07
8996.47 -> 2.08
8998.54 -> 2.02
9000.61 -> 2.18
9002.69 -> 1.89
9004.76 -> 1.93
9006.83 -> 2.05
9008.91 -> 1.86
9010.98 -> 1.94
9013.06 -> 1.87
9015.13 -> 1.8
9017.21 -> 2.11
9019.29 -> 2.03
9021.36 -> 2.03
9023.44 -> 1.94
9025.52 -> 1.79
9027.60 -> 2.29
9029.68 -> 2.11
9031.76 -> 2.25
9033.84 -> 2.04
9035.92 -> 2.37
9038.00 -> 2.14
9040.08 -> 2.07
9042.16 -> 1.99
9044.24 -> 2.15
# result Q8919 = -0.01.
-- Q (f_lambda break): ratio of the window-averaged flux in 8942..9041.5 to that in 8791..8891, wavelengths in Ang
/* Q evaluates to 0.97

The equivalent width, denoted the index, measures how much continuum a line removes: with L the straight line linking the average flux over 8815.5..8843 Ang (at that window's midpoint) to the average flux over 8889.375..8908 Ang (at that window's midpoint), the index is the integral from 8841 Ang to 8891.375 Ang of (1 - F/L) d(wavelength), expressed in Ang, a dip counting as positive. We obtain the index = 1.4 Ang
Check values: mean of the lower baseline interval 2.11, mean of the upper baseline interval 2.2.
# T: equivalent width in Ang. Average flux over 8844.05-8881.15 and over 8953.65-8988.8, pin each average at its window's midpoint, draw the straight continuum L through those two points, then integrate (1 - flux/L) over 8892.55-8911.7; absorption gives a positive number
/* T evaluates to -0.7 Ang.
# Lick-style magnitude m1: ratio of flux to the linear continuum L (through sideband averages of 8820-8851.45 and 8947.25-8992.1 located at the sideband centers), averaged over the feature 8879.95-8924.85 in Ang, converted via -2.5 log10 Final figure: 0.02 mag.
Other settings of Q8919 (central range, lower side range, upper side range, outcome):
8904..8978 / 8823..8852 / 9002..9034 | -0.028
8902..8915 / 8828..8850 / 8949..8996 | -0.014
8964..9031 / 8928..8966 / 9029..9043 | 0.063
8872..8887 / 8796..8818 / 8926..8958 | 0.053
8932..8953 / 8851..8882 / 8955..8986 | -0.022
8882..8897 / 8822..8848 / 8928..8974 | 0.034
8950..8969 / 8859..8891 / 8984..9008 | -0.068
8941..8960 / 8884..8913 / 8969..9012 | -0.041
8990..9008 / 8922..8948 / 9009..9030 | -0.017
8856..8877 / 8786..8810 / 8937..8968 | 0.020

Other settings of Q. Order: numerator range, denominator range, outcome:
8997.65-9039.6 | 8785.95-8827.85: 0.94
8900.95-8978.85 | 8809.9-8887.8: 1.01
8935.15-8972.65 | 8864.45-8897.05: 1.01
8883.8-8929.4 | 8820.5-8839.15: 0.96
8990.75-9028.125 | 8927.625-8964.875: 0.93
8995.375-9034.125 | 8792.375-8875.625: 0.94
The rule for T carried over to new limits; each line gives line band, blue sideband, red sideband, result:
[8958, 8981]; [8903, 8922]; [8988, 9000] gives -0.1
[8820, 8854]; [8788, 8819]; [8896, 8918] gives -0.2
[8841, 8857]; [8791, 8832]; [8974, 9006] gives 0.5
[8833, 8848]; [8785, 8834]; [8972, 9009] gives 0.1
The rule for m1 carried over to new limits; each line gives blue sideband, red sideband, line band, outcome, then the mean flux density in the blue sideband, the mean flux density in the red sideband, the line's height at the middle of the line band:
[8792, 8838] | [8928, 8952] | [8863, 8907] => 0.011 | 2.18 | 2.13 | 2.15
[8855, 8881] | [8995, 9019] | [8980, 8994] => -0.009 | 2.13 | 1.98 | 2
